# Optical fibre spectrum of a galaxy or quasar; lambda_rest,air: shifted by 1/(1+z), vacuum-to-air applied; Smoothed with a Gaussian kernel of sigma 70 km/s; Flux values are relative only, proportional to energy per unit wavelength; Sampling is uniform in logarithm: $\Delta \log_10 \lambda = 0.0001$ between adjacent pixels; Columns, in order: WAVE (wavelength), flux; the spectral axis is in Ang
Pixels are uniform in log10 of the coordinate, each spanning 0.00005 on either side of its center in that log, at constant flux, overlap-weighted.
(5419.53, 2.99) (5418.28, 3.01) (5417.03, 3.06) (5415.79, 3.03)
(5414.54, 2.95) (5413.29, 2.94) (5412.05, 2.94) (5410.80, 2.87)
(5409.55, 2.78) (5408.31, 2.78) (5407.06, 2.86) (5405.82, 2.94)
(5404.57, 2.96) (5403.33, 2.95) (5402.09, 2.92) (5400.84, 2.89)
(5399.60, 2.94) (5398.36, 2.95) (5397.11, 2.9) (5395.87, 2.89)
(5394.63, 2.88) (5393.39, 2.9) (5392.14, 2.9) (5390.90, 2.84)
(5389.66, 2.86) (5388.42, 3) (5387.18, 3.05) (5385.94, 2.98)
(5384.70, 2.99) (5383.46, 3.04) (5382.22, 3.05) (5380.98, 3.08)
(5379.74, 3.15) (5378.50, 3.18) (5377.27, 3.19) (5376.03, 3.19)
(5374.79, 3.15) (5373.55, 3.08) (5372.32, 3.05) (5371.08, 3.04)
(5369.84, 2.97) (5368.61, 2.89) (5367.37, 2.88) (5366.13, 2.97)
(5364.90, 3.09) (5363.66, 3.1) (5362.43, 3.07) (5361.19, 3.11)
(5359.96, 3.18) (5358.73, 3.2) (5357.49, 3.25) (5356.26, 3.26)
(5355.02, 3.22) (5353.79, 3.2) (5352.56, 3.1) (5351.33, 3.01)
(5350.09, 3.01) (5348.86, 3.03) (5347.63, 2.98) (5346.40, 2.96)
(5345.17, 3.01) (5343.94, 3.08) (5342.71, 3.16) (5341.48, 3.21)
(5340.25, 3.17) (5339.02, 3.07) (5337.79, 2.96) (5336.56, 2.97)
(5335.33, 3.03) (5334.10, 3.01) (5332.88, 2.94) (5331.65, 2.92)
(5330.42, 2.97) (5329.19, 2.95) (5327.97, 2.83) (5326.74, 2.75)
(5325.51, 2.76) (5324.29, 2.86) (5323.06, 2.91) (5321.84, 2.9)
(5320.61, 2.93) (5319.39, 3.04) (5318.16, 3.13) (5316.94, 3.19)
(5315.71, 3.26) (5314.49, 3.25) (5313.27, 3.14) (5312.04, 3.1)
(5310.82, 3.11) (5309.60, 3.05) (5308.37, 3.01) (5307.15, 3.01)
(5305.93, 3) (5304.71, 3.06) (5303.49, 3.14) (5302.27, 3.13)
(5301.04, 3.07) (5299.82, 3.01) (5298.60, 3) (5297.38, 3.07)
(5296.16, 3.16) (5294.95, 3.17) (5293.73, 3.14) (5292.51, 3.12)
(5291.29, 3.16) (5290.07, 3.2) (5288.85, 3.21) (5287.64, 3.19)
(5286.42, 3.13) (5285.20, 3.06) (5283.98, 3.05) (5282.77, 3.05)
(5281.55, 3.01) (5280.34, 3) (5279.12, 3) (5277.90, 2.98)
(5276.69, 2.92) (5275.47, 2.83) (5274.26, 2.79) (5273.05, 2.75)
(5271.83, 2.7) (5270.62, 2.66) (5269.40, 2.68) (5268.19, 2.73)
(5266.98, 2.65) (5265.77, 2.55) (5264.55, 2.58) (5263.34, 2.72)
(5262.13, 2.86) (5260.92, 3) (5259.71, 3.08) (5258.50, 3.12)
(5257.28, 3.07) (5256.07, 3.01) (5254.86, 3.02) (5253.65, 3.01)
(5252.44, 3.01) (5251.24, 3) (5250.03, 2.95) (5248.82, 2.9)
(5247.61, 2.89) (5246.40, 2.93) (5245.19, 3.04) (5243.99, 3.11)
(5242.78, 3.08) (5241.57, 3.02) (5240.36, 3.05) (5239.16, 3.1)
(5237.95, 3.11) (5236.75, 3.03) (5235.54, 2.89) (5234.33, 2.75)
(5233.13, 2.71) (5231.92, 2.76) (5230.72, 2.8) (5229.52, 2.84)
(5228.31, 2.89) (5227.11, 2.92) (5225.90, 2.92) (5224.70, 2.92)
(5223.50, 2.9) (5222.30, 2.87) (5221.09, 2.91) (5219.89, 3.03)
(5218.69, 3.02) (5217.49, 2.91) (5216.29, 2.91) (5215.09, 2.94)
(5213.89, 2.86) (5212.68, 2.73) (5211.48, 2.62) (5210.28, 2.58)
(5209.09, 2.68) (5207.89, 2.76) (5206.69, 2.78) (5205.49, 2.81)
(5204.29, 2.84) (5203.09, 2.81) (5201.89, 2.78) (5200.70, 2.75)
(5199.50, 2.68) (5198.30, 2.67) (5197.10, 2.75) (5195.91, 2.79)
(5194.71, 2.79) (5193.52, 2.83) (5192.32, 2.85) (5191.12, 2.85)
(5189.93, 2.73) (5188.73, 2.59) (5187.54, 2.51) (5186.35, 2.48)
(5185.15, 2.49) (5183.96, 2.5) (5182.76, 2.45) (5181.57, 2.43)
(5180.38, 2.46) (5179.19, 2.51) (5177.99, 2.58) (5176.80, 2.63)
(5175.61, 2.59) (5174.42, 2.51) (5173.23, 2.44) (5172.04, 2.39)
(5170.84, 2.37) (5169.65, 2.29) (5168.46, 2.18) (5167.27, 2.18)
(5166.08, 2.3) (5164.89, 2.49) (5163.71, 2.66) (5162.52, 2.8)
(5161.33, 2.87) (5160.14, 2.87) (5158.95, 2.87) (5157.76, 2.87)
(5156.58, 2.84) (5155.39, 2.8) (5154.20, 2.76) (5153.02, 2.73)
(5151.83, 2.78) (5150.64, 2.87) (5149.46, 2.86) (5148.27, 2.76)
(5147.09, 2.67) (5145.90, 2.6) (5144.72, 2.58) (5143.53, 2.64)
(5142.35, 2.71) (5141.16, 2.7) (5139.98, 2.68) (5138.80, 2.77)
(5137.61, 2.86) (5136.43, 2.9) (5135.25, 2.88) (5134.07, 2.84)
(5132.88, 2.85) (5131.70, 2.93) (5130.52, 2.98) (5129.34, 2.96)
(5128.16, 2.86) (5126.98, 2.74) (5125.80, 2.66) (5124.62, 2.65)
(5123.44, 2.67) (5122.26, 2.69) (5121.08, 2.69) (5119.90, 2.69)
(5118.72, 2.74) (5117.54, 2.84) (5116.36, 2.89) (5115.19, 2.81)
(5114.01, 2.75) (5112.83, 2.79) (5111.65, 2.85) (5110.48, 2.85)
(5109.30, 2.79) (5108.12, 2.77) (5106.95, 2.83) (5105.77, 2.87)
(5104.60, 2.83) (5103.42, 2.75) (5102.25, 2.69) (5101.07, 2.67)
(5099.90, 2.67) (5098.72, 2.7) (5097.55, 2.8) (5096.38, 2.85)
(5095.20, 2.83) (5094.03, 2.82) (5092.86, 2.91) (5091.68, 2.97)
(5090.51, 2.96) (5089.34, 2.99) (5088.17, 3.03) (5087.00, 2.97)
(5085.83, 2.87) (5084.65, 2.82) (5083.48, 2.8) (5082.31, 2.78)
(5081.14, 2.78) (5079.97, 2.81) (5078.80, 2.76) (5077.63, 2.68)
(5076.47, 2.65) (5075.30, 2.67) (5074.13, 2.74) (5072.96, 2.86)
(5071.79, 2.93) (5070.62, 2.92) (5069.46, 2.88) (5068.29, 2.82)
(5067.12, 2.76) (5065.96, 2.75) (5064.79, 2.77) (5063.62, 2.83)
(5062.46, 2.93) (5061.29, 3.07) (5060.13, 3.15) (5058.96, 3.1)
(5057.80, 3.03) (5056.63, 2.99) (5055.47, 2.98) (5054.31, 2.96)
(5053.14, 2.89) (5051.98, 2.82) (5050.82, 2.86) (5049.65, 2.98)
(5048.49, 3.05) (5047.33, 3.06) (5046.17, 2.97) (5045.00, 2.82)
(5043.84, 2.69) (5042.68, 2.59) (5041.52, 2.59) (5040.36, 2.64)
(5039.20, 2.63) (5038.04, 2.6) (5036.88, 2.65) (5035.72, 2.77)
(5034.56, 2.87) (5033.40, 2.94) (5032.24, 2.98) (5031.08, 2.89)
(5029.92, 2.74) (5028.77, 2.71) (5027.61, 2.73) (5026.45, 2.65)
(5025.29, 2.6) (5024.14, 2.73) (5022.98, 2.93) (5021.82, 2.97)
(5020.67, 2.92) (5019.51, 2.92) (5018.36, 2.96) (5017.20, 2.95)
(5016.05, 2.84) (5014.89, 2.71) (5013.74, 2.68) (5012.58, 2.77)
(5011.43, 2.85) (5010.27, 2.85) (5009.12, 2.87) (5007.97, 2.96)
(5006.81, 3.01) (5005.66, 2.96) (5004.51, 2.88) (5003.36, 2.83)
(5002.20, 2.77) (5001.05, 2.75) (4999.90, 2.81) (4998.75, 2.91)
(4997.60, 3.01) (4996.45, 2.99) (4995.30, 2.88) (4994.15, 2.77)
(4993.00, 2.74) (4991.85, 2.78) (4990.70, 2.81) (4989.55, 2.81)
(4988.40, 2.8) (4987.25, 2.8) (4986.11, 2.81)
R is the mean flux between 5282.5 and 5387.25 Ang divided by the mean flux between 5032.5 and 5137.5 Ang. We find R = 1.1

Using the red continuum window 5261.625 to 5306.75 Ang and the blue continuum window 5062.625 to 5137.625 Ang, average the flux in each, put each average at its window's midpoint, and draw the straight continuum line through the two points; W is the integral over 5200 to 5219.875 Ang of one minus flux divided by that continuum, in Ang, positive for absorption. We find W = 0.7 Ang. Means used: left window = 2.81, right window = 2.96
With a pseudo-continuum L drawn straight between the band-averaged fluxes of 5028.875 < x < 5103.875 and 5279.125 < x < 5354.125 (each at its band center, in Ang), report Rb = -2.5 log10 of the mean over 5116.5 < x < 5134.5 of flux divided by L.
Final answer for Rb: 0.04 mag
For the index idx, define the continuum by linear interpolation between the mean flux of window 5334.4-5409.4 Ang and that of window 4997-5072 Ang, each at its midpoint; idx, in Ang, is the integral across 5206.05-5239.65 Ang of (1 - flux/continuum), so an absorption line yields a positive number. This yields 1.0 Ang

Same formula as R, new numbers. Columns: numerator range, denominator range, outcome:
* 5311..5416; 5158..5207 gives 1.15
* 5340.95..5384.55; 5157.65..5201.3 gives 1.19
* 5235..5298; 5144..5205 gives 1.13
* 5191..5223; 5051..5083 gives 0.98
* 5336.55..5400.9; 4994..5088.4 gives 1.07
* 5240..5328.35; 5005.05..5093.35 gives 1.05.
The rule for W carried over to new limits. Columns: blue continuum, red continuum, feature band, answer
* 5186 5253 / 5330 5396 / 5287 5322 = -1.61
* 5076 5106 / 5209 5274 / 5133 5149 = 0.56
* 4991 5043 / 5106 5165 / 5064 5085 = 0.08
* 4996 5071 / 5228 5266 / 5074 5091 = 0.30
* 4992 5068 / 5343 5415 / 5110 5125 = 0.66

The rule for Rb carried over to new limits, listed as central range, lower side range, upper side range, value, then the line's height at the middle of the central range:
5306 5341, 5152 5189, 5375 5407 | -0.06 mag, 2.86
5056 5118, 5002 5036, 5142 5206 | -0.03 mag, 2.76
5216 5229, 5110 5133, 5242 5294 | -0.01 mag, 2.9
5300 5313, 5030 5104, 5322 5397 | -0.03 mag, 2.99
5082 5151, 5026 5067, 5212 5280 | 0.03 mag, 2.87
